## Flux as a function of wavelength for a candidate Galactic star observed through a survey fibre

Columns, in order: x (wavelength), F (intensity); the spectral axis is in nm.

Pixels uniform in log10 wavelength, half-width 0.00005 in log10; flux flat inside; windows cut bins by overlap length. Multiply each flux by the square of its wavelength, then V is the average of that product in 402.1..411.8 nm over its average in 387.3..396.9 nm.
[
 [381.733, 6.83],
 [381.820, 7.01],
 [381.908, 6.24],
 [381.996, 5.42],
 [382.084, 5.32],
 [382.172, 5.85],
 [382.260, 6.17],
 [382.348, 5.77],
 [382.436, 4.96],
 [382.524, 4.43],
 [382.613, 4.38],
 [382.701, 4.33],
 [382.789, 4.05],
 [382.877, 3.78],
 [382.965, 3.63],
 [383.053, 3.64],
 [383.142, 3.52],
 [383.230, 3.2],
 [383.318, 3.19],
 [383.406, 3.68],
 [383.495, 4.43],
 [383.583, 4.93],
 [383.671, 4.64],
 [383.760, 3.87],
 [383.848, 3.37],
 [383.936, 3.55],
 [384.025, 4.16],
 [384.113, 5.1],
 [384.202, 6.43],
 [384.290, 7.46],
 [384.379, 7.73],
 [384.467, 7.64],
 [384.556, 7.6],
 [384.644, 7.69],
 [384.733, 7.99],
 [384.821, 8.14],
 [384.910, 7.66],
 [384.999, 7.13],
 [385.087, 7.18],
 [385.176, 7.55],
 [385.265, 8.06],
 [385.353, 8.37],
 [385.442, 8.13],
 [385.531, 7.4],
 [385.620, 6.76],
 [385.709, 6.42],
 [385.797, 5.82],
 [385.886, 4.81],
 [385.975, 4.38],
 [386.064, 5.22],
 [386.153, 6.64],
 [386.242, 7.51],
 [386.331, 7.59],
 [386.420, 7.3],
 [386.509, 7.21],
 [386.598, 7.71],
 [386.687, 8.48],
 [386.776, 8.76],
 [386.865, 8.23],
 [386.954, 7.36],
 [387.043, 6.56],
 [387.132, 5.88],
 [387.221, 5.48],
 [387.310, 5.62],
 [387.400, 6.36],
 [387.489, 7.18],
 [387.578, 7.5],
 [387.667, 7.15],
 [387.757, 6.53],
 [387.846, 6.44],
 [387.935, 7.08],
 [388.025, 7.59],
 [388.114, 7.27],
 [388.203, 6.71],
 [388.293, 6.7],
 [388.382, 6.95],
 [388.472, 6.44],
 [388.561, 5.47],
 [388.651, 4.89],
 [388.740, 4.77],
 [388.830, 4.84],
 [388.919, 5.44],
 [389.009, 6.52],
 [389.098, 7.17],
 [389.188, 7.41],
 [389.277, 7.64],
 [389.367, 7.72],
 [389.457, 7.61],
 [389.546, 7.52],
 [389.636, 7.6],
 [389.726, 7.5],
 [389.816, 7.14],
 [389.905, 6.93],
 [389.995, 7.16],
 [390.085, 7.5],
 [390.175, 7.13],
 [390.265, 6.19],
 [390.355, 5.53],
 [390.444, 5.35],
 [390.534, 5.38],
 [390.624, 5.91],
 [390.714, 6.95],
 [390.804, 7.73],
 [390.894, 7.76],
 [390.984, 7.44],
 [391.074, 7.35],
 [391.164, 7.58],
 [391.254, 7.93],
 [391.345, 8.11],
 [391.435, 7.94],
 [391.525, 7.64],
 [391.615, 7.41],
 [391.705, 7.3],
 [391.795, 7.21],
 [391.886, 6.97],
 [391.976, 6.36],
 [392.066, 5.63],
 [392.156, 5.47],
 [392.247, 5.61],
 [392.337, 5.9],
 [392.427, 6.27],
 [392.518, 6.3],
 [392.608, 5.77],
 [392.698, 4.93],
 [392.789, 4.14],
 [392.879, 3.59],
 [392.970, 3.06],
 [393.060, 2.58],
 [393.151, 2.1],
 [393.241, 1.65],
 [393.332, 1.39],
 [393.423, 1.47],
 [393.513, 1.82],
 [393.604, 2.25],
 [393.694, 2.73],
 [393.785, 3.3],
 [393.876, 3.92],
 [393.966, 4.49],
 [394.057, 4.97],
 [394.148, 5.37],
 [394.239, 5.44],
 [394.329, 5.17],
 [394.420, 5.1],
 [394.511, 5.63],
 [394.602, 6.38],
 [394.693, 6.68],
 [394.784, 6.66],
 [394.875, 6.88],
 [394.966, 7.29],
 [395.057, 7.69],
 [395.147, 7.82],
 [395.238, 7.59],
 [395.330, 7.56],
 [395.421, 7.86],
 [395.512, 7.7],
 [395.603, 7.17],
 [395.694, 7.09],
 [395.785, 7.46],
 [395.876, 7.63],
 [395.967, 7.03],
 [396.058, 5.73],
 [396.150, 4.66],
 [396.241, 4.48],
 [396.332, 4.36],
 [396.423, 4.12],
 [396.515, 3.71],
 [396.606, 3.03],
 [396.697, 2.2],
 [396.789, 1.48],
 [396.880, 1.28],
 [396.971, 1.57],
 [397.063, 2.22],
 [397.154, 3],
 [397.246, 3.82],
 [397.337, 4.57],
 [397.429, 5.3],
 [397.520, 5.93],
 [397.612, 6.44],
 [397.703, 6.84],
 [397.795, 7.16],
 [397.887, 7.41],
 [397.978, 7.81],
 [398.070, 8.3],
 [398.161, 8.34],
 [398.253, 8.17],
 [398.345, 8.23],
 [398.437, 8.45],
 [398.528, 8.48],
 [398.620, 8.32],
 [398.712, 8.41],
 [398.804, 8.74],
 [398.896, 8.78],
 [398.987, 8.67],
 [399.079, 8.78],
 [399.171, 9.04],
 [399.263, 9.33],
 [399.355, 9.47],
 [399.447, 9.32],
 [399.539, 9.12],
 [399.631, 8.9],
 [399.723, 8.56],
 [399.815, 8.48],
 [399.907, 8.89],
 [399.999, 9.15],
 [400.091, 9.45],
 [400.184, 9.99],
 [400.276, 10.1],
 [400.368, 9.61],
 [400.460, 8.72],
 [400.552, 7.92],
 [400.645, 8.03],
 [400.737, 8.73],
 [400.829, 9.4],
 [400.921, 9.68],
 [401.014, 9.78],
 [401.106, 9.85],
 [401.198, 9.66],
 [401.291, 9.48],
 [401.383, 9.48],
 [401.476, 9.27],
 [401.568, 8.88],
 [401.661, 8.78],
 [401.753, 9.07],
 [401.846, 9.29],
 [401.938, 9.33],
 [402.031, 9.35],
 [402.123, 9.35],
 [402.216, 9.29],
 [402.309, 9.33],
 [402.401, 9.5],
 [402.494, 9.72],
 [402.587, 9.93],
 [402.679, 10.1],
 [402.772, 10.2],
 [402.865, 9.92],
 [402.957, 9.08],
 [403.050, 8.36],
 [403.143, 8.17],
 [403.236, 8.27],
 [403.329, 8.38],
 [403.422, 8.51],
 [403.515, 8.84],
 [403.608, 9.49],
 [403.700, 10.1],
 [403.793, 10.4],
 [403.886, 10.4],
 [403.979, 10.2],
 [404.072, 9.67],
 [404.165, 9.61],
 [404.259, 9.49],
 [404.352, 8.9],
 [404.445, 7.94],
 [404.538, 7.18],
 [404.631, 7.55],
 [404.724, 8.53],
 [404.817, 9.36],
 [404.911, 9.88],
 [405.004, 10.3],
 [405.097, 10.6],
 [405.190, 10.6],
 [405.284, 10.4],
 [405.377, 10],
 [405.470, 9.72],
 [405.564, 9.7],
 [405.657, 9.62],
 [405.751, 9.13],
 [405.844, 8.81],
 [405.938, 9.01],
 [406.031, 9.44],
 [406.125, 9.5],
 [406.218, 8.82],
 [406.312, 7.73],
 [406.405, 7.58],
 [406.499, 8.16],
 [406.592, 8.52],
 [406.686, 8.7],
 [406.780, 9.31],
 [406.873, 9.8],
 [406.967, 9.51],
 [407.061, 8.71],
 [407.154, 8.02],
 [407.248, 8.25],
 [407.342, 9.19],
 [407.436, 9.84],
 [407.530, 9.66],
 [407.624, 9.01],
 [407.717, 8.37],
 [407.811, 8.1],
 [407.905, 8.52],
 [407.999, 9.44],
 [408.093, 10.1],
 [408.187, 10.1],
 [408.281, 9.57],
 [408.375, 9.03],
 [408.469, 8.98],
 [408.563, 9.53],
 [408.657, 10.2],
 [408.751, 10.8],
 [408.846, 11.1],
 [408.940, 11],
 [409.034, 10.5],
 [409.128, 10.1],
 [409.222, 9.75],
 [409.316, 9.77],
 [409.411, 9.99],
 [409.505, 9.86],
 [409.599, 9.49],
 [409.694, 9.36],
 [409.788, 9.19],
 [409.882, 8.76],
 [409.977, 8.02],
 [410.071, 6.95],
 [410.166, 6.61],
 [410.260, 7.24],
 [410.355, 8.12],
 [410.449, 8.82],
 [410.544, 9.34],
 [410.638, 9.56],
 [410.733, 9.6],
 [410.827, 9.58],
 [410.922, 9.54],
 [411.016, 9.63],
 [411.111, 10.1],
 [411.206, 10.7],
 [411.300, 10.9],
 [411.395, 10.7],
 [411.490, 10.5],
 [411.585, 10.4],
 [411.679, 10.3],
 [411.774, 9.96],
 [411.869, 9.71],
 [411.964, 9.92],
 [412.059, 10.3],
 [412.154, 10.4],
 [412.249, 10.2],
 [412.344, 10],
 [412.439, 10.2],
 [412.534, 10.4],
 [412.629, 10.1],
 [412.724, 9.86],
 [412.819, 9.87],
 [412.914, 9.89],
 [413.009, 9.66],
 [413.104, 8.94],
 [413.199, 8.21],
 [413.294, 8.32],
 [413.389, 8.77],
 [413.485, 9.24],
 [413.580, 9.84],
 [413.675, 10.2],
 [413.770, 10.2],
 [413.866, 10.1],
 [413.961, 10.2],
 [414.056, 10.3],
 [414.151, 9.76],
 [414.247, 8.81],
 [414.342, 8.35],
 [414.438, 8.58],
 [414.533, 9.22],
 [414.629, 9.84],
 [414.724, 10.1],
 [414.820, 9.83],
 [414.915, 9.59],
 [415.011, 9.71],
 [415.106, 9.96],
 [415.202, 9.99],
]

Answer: 1.71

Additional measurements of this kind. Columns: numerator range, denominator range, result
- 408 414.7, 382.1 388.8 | 1.79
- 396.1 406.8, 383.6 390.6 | 1.34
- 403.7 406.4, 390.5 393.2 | 1.63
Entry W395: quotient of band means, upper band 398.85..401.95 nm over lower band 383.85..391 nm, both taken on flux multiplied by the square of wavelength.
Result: 1.44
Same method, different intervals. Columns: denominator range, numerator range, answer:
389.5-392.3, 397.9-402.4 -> 1.36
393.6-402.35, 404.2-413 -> 1.38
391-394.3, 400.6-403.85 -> 1.93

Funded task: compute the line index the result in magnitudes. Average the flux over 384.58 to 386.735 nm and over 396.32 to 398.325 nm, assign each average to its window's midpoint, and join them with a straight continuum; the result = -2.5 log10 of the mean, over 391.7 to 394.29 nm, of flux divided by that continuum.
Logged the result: 0.30 mag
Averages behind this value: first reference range 7.14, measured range 4.37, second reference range 4.92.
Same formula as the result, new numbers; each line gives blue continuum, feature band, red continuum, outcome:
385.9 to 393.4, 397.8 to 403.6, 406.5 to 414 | -0.12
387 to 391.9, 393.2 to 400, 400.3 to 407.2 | 0.30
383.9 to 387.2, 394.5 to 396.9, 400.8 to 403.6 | 0.38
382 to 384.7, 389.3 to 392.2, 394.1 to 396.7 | -0.23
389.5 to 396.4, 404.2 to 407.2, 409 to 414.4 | -0.09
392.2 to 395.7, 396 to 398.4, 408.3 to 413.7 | 0.19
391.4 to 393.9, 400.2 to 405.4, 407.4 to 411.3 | -0.23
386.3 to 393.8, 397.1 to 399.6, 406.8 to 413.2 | 0.00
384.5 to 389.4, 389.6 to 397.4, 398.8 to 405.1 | 0.38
